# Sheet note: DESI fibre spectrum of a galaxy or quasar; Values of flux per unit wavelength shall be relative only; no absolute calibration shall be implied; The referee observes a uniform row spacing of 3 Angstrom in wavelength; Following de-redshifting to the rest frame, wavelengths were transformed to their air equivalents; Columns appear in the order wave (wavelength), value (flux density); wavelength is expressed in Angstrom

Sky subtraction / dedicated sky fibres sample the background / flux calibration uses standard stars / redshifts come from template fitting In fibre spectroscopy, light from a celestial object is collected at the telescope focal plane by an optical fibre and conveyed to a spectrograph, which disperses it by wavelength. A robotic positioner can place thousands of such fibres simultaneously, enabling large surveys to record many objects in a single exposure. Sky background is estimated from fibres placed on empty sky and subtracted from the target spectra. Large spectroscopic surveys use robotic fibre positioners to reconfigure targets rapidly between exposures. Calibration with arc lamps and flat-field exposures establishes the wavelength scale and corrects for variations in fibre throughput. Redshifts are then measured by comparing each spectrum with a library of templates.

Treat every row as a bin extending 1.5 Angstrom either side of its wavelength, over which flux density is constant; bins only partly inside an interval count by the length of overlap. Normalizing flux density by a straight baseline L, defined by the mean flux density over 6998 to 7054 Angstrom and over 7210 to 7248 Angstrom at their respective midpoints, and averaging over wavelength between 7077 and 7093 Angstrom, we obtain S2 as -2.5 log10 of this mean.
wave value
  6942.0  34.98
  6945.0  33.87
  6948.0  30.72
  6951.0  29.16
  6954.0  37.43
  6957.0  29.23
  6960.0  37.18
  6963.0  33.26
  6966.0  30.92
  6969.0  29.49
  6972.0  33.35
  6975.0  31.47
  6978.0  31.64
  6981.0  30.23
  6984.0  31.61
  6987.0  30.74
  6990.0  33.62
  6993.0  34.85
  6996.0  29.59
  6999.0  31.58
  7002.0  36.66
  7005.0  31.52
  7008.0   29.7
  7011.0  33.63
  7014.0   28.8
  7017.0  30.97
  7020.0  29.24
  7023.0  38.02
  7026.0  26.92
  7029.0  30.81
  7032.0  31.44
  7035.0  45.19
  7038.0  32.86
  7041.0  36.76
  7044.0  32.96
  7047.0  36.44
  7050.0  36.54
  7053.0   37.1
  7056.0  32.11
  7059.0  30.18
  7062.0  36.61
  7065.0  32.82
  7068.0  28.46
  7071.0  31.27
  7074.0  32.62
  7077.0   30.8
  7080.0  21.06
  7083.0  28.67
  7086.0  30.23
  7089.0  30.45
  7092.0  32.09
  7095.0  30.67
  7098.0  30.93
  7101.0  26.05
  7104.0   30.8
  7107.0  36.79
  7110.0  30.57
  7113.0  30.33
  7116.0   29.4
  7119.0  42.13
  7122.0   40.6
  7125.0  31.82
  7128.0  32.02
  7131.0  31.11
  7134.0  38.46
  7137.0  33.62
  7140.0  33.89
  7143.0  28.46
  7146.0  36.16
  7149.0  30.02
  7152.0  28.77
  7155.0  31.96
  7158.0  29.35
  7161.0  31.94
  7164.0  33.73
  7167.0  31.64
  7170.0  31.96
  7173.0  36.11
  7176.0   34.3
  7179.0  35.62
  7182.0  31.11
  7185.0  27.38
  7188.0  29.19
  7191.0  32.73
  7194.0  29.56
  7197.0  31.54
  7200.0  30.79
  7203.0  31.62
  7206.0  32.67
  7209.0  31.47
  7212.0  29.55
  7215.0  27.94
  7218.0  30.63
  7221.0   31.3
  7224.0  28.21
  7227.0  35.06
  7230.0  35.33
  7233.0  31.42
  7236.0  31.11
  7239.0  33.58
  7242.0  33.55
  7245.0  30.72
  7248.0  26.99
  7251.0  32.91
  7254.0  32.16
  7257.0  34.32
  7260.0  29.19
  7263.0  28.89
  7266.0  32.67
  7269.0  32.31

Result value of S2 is 0.15 mag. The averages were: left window 33.5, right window 31.4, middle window 28.6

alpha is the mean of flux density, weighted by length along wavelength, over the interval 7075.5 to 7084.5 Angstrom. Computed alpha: 26.8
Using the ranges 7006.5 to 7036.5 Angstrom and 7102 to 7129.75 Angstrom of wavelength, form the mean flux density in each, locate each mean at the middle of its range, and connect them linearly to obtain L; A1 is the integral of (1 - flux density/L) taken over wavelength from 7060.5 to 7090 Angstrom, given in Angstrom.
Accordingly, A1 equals 2.5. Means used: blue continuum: 32.5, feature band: 30.3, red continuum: 33.7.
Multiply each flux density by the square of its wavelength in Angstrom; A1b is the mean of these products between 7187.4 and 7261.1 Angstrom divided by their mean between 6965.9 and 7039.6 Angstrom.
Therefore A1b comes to 1.04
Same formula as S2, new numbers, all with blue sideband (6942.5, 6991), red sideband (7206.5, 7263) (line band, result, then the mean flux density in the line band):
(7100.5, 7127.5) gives -0.06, 33.4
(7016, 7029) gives 0.03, 31.2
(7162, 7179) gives -0.07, 33.7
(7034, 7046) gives -0.15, 36.6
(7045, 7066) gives -0.09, 34.5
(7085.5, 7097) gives 0.03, 30.9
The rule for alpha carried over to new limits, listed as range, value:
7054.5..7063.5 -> 33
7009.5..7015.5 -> 31.2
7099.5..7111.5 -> 31.1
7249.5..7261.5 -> 32.1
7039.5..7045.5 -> 34.9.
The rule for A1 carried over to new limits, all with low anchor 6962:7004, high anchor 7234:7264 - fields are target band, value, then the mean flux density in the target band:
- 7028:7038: -1.16 Angstrom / 35.6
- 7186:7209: 0.30 Angstrom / 31.1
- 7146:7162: 0.37 Angstrom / 30.9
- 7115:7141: -2.64 Angstrom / 34.9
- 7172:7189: -0.38 Angstrom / 32.3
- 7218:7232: -0.35 Angstrom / 32.2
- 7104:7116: -0.08 Angstrom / 31.9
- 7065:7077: 0.30 Angstrom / 31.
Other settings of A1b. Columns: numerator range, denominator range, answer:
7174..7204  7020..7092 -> 1.00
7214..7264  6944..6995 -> 1.05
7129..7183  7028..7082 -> 1.02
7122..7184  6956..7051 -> 1.04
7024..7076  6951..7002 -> 1.06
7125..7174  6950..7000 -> 1.06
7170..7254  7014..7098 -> 1.02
